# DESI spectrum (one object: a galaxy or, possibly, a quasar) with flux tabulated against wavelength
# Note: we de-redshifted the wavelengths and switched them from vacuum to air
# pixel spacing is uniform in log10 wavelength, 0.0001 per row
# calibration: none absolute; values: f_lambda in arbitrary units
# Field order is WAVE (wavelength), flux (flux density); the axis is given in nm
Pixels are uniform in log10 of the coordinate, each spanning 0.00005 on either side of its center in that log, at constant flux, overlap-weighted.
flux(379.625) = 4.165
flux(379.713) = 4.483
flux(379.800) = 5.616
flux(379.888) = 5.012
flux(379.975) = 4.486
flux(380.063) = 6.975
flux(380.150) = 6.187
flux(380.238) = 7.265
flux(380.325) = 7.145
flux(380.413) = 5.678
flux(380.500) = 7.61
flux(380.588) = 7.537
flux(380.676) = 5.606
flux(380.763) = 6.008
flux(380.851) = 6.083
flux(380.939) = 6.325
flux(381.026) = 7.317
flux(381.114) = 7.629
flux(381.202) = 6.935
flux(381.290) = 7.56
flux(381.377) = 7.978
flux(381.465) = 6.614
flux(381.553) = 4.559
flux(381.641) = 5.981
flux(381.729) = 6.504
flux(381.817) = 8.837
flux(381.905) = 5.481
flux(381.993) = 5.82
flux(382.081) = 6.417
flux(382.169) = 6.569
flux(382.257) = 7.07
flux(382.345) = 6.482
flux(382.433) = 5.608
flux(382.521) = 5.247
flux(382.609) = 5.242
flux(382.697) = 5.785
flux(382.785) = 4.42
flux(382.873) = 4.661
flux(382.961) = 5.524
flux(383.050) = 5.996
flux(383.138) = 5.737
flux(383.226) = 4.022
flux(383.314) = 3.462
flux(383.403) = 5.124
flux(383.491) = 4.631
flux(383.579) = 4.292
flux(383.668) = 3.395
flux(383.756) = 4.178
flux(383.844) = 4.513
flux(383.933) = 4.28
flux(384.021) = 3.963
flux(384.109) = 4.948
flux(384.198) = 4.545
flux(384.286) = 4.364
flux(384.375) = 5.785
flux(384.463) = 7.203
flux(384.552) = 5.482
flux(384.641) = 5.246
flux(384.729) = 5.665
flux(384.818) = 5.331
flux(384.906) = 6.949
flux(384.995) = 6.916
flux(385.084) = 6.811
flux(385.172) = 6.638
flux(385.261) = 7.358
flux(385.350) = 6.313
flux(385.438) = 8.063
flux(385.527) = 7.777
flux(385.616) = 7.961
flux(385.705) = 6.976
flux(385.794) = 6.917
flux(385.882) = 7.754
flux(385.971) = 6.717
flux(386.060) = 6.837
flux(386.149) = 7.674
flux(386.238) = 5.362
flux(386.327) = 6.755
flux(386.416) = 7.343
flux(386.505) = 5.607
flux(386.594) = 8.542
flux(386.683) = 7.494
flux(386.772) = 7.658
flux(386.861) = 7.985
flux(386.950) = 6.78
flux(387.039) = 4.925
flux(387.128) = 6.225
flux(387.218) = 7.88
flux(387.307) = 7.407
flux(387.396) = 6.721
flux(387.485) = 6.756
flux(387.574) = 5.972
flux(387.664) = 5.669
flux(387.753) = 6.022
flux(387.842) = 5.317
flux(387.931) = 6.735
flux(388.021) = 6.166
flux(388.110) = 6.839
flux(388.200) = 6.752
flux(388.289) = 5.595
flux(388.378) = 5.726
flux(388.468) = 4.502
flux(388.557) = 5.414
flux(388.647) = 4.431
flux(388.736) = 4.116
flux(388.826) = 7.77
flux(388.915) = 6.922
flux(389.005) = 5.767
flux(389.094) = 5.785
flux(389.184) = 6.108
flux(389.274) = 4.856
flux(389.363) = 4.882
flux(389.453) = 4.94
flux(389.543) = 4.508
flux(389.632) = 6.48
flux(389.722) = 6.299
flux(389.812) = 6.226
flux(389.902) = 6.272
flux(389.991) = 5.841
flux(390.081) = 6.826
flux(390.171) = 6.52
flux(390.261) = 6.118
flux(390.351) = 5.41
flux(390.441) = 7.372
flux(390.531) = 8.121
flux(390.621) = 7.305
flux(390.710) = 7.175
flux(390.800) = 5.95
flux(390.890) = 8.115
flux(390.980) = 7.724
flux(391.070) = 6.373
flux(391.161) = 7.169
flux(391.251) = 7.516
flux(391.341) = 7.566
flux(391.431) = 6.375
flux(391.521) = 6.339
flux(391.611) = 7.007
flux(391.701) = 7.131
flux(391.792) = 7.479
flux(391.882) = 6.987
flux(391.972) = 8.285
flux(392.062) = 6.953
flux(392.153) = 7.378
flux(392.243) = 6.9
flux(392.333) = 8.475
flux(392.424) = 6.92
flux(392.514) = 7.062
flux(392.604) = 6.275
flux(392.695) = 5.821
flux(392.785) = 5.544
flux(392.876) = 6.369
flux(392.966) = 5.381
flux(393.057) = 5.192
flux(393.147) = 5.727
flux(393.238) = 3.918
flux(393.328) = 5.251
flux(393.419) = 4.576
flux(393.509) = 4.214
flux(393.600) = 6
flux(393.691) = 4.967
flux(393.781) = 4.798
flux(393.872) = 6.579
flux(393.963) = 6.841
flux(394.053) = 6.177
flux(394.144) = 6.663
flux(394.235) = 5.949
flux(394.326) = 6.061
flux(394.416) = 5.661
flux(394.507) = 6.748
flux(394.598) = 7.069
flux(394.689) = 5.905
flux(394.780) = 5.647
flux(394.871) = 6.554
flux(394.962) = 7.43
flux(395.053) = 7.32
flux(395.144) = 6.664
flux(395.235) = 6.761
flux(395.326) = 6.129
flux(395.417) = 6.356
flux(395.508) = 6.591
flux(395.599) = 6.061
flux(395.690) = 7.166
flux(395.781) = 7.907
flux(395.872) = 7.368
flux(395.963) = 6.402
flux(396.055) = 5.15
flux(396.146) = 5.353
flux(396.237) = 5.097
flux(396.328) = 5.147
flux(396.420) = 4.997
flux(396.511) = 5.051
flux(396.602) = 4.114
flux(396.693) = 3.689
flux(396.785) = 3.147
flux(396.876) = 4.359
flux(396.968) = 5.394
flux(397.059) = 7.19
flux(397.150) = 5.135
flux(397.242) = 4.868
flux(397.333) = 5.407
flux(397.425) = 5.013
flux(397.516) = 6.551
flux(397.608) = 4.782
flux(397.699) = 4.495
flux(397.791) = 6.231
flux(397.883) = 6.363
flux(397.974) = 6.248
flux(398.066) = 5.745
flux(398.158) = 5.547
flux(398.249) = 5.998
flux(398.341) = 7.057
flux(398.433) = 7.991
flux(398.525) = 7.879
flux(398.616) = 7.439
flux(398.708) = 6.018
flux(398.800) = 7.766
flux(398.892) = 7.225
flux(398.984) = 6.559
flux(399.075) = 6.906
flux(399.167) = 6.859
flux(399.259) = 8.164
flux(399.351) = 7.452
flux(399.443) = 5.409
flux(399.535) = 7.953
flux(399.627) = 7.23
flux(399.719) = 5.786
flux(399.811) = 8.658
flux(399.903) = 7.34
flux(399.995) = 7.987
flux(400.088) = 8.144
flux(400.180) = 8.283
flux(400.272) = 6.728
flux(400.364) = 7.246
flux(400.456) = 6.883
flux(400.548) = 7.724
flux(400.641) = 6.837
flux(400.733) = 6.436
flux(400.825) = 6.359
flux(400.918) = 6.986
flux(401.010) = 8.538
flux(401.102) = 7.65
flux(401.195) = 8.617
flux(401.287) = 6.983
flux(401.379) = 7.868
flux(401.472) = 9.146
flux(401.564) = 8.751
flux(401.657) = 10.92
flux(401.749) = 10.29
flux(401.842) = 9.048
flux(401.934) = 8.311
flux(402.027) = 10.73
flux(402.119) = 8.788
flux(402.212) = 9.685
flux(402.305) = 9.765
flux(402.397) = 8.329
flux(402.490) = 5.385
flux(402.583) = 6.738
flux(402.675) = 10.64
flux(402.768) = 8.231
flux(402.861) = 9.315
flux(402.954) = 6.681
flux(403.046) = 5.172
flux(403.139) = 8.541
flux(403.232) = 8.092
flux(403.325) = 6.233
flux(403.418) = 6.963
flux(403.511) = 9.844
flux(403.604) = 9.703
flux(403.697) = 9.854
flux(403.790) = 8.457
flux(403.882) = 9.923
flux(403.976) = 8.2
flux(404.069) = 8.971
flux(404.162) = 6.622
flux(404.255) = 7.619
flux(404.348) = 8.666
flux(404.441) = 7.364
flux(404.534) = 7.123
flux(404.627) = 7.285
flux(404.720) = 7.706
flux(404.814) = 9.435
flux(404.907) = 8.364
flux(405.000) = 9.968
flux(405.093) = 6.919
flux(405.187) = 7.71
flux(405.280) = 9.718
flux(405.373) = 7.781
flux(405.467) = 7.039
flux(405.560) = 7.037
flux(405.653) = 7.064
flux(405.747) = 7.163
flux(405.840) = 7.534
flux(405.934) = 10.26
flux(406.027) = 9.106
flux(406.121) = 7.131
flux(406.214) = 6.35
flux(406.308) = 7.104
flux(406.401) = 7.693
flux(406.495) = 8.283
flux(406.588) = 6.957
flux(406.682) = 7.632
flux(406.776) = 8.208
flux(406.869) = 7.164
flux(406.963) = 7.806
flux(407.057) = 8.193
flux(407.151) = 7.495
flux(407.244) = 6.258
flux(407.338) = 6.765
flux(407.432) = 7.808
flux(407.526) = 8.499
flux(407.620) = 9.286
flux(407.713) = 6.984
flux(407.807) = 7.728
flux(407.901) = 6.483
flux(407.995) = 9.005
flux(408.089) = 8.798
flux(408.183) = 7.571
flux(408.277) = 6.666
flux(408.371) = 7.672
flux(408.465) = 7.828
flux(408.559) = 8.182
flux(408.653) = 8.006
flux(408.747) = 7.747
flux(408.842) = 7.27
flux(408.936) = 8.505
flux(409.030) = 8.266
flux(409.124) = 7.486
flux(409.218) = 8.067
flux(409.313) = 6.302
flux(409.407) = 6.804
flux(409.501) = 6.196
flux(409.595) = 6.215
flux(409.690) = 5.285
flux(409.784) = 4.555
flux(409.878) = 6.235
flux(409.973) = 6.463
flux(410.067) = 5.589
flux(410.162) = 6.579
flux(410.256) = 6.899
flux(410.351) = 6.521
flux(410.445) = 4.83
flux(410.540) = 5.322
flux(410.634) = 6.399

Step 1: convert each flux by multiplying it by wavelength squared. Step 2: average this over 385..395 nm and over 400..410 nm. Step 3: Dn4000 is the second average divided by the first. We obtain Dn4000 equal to 1.31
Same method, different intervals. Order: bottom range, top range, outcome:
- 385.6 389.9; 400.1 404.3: 1.39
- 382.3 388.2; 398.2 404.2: 1.41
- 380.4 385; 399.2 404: 1.55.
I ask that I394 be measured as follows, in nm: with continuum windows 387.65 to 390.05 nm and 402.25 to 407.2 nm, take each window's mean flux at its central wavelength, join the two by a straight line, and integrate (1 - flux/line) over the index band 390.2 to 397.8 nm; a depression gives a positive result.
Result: 0.33 nm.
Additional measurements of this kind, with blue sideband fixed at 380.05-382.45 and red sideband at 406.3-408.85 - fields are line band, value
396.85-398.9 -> 0.335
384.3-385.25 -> 0.084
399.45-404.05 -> -0.394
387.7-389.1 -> 0.215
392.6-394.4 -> 0.387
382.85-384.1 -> 0.402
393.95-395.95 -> 0.169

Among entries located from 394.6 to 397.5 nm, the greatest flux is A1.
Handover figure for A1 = 7.907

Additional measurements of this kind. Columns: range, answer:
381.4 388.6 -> 8.837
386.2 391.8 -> 8.542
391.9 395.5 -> 8.475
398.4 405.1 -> 10.92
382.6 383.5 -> 5.996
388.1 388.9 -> 7.77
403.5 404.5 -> 9.923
